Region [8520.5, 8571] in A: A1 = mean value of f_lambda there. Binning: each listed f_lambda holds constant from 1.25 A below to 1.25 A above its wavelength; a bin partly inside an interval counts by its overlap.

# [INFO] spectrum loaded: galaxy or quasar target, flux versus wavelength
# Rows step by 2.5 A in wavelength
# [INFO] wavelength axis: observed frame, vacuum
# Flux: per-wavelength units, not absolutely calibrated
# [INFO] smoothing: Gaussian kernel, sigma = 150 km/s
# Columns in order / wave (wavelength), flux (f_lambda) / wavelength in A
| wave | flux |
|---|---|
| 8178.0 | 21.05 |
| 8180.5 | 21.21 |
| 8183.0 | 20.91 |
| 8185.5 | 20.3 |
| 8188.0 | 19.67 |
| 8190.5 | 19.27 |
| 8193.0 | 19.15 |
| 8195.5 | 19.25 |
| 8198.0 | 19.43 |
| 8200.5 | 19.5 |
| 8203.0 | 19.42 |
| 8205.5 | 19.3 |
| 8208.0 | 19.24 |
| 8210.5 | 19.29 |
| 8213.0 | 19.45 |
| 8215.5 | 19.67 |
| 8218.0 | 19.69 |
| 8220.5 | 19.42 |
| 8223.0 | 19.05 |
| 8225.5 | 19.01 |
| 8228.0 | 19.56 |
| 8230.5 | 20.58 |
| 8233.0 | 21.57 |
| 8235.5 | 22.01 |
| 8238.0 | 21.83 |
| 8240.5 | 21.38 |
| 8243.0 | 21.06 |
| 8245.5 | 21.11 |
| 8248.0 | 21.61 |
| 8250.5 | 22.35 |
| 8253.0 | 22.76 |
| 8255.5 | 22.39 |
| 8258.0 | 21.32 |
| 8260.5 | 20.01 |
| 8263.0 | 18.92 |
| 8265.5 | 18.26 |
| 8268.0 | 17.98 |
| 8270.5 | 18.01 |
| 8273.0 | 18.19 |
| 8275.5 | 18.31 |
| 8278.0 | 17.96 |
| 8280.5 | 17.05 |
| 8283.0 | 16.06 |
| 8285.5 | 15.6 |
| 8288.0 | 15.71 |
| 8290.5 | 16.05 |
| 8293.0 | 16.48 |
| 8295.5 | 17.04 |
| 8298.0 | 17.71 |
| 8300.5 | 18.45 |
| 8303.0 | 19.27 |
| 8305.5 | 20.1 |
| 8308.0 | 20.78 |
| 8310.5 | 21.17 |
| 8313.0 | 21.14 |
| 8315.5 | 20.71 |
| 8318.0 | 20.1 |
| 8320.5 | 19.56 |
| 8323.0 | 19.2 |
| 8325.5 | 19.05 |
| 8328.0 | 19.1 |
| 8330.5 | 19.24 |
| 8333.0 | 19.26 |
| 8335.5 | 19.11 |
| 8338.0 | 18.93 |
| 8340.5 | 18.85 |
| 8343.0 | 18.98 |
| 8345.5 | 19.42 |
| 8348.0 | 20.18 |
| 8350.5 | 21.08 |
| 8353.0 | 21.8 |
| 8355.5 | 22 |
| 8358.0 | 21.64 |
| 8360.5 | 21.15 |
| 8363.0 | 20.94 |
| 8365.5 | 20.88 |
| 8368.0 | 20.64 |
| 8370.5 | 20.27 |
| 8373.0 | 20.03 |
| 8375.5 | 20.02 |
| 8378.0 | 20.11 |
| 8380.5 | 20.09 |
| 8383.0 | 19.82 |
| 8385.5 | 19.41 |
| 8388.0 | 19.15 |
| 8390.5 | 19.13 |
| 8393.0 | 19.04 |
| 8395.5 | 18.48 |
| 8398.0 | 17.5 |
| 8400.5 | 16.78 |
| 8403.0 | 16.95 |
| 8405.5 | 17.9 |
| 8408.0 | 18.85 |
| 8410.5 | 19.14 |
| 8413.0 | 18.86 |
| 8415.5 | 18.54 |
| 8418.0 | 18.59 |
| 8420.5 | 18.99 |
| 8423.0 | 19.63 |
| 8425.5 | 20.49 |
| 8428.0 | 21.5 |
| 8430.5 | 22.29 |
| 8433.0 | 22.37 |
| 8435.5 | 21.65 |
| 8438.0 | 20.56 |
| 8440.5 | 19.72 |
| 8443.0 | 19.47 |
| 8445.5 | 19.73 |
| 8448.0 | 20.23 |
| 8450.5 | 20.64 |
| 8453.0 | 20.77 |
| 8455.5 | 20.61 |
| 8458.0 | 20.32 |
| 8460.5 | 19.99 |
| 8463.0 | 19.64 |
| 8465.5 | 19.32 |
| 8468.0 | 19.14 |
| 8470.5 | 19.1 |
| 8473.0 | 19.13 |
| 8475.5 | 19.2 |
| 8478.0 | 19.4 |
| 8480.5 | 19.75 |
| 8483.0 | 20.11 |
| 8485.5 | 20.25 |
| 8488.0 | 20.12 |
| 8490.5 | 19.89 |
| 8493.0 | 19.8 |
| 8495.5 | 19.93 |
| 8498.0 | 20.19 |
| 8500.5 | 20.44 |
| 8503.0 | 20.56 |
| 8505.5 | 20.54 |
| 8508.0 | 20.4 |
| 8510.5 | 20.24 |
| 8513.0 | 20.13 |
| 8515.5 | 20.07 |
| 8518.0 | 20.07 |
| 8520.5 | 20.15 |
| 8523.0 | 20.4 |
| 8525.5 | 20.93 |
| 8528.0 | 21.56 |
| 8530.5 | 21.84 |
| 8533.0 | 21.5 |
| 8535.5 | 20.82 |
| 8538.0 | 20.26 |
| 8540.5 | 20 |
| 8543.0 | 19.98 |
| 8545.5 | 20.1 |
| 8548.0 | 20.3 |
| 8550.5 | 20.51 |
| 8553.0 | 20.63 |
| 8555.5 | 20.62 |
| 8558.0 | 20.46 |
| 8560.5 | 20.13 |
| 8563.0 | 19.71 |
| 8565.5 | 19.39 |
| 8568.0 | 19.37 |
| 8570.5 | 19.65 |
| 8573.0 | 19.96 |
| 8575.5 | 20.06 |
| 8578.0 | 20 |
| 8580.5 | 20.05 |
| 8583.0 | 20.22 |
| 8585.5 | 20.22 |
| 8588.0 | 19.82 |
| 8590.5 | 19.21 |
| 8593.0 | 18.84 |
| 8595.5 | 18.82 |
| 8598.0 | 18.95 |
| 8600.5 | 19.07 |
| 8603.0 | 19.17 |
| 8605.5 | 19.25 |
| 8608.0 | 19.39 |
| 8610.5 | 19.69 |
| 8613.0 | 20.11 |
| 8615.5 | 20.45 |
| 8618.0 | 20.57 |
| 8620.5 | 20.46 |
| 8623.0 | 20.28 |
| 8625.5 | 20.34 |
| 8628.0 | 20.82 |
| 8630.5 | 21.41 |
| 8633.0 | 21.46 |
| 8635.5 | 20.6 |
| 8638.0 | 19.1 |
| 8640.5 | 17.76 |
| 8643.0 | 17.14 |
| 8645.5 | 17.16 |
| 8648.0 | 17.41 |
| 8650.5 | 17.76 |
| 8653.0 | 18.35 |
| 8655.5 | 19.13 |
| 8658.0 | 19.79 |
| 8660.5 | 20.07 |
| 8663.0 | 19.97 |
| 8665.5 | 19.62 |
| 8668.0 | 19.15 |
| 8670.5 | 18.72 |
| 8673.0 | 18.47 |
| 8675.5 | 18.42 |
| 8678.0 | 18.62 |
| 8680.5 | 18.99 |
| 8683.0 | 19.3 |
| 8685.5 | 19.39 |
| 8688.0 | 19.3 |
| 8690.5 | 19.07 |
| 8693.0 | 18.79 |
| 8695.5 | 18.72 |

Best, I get 20.4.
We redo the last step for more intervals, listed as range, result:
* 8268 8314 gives 18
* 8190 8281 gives 19.9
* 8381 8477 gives 19.5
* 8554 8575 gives 19.9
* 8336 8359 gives 20.3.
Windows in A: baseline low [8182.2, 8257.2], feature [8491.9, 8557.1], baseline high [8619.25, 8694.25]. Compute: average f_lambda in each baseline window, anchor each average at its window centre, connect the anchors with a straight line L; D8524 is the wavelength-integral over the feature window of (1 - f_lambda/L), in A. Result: -3.0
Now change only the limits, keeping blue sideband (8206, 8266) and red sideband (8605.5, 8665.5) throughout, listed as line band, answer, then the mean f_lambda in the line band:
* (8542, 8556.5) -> -0.5 A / 20.4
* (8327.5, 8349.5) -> 1.1 A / 19.3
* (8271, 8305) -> 5.1 A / 17.3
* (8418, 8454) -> -0.9 A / 20.5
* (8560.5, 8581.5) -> -0.1 A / 19.8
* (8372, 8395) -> 0.6 A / 19.6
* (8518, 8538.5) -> -1.2 A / 20.9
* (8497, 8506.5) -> -0.3 A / 20.4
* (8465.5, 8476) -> 0.4 A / 19.2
